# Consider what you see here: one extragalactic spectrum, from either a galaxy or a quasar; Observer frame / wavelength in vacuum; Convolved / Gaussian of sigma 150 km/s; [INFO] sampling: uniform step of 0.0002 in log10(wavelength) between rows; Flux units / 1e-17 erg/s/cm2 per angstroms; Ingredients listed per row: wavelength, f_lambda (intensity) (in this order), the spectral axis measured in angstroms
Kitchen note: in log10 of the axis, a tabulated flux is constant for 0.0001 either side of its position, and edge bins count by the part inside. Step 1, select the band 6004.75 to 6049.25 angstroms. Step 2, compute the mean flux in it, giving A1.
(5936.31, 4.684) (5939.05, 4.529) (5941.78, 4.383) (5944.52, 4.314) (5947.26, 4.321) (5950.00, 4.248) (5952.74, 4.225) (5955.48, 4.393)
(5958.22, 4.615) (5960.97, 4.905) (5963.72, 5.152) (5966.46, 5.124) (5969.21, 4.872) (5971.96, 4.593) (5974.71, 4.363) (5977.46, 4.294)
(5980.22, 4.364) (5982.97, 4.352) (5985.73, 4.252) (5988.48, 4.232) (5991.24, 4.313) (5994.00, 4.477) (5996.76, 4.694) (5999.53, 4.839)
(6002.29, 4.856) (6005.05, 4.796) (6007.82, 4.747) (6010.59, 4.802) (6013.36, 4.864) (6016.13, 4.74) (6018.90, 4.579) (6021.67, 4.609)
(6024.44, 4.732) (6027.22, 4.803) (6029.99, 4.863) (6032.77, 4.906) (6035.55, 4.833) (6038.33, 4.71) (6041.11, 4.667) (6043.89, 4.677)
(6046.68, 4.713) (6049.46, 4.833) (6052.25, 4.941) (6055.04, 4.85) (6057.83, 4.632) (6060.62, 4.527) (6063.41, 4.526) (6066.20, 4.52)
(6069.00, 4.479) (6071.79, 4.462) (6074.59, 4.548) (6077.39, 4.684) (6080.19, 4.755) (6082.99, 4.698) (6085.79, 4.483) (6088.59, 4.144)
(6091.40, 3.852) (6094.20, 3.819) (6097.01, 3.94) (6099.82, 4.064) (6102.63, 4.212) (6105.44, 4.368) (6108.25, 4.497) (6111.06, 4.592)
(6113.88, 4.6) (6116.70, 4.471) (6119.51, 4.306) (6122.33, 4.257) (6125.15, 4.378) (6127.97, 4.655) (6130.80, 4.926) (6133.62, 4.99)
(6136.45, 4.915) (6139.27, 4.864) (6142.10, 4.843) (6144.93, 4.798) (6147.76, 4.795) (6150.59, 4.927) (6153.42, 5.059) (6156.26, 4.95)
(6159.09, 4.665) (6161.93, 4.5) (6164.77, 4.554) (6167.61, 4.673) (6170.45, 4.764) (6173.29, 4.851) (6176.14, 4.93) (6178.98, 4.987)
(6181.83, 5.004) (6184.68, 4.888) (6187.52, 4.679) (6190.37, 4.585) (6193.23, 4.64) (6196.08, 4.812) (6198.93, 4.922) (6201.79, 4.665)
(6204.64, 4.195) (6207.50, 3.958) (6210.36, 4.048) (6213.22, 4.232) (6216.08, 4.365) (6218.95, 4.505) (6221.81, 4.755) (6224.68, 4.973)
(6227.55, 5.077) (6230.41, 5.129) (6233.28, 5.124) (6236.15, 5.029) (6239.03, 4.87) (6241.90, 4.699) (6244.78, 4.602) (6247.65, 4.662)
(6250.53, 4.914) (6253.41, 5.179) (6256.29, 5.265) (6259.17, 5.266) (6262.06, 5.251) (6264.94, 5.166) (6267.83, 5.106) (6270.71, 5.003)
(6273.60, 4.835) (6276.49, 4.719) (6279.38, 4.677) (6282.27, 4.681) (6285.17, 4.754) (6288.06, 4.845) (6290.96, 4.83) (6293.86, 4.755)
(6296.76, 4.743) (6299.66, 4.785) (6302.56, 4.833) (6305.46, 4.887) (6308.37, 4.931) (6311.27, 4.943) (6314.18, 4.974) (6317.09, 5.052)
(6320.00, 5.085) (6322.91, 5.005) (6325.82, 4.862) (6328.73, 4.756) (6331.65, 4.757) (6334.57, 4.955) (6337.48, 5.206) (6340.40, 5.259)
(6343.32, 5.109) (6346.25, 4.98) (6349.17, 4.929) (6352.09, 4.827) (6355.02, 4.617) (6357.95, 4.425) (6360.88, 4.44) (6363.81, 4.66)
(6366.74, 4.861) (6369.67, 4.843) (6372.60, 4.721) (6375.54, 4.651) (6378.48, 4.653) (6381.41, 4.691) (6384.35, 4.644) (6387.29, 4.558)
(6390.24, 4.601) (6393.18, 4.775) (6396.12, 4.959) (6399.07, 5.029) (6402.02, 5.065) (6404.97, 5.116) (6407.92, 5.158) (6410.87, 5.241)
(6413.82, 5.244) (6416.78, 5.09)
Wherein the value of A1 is 4.75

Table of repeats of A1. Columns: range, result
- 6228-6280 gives 4.98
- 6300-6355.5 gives 4.95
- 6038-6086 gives 4.65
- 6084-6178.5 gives 4.57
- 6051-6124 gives 4.43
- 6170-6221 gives 4.61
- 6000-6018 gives 4.8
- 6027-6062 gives 4.76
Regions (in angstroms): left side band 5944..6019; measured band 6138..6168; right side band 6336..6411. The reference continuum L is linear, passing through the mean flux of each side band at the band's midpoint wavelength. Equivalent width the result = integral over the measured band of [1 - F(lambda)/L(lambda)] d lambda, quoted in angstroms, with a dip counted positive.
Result -0.58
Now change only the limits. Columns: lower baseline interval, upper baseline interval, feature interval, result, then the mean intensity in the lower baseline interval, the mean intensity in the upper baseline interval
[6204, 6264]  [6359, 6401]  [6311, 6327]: -0.83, 4.78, 4.72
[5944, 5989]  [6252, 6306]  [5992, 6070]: -2.03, 4.52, 4.93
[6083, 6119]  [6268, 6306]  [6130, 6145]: -1.78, 4.27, 4.8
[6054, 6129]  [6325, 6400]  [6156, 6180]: -1.21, 4.42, 4.8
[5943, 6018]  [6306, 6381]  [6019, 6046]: -0.72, 4.58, 4.86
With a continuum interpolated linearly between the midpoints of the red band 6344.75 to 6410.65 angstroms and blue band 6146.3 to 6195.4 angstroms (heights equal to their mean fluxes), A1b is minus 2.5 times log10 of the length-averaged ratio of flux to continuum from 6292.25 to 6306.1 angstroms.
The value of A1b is -0.001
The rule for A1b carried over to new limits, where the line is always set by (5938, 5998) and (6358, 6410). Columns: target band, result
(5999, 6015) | -0.067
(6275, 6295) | -0.008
